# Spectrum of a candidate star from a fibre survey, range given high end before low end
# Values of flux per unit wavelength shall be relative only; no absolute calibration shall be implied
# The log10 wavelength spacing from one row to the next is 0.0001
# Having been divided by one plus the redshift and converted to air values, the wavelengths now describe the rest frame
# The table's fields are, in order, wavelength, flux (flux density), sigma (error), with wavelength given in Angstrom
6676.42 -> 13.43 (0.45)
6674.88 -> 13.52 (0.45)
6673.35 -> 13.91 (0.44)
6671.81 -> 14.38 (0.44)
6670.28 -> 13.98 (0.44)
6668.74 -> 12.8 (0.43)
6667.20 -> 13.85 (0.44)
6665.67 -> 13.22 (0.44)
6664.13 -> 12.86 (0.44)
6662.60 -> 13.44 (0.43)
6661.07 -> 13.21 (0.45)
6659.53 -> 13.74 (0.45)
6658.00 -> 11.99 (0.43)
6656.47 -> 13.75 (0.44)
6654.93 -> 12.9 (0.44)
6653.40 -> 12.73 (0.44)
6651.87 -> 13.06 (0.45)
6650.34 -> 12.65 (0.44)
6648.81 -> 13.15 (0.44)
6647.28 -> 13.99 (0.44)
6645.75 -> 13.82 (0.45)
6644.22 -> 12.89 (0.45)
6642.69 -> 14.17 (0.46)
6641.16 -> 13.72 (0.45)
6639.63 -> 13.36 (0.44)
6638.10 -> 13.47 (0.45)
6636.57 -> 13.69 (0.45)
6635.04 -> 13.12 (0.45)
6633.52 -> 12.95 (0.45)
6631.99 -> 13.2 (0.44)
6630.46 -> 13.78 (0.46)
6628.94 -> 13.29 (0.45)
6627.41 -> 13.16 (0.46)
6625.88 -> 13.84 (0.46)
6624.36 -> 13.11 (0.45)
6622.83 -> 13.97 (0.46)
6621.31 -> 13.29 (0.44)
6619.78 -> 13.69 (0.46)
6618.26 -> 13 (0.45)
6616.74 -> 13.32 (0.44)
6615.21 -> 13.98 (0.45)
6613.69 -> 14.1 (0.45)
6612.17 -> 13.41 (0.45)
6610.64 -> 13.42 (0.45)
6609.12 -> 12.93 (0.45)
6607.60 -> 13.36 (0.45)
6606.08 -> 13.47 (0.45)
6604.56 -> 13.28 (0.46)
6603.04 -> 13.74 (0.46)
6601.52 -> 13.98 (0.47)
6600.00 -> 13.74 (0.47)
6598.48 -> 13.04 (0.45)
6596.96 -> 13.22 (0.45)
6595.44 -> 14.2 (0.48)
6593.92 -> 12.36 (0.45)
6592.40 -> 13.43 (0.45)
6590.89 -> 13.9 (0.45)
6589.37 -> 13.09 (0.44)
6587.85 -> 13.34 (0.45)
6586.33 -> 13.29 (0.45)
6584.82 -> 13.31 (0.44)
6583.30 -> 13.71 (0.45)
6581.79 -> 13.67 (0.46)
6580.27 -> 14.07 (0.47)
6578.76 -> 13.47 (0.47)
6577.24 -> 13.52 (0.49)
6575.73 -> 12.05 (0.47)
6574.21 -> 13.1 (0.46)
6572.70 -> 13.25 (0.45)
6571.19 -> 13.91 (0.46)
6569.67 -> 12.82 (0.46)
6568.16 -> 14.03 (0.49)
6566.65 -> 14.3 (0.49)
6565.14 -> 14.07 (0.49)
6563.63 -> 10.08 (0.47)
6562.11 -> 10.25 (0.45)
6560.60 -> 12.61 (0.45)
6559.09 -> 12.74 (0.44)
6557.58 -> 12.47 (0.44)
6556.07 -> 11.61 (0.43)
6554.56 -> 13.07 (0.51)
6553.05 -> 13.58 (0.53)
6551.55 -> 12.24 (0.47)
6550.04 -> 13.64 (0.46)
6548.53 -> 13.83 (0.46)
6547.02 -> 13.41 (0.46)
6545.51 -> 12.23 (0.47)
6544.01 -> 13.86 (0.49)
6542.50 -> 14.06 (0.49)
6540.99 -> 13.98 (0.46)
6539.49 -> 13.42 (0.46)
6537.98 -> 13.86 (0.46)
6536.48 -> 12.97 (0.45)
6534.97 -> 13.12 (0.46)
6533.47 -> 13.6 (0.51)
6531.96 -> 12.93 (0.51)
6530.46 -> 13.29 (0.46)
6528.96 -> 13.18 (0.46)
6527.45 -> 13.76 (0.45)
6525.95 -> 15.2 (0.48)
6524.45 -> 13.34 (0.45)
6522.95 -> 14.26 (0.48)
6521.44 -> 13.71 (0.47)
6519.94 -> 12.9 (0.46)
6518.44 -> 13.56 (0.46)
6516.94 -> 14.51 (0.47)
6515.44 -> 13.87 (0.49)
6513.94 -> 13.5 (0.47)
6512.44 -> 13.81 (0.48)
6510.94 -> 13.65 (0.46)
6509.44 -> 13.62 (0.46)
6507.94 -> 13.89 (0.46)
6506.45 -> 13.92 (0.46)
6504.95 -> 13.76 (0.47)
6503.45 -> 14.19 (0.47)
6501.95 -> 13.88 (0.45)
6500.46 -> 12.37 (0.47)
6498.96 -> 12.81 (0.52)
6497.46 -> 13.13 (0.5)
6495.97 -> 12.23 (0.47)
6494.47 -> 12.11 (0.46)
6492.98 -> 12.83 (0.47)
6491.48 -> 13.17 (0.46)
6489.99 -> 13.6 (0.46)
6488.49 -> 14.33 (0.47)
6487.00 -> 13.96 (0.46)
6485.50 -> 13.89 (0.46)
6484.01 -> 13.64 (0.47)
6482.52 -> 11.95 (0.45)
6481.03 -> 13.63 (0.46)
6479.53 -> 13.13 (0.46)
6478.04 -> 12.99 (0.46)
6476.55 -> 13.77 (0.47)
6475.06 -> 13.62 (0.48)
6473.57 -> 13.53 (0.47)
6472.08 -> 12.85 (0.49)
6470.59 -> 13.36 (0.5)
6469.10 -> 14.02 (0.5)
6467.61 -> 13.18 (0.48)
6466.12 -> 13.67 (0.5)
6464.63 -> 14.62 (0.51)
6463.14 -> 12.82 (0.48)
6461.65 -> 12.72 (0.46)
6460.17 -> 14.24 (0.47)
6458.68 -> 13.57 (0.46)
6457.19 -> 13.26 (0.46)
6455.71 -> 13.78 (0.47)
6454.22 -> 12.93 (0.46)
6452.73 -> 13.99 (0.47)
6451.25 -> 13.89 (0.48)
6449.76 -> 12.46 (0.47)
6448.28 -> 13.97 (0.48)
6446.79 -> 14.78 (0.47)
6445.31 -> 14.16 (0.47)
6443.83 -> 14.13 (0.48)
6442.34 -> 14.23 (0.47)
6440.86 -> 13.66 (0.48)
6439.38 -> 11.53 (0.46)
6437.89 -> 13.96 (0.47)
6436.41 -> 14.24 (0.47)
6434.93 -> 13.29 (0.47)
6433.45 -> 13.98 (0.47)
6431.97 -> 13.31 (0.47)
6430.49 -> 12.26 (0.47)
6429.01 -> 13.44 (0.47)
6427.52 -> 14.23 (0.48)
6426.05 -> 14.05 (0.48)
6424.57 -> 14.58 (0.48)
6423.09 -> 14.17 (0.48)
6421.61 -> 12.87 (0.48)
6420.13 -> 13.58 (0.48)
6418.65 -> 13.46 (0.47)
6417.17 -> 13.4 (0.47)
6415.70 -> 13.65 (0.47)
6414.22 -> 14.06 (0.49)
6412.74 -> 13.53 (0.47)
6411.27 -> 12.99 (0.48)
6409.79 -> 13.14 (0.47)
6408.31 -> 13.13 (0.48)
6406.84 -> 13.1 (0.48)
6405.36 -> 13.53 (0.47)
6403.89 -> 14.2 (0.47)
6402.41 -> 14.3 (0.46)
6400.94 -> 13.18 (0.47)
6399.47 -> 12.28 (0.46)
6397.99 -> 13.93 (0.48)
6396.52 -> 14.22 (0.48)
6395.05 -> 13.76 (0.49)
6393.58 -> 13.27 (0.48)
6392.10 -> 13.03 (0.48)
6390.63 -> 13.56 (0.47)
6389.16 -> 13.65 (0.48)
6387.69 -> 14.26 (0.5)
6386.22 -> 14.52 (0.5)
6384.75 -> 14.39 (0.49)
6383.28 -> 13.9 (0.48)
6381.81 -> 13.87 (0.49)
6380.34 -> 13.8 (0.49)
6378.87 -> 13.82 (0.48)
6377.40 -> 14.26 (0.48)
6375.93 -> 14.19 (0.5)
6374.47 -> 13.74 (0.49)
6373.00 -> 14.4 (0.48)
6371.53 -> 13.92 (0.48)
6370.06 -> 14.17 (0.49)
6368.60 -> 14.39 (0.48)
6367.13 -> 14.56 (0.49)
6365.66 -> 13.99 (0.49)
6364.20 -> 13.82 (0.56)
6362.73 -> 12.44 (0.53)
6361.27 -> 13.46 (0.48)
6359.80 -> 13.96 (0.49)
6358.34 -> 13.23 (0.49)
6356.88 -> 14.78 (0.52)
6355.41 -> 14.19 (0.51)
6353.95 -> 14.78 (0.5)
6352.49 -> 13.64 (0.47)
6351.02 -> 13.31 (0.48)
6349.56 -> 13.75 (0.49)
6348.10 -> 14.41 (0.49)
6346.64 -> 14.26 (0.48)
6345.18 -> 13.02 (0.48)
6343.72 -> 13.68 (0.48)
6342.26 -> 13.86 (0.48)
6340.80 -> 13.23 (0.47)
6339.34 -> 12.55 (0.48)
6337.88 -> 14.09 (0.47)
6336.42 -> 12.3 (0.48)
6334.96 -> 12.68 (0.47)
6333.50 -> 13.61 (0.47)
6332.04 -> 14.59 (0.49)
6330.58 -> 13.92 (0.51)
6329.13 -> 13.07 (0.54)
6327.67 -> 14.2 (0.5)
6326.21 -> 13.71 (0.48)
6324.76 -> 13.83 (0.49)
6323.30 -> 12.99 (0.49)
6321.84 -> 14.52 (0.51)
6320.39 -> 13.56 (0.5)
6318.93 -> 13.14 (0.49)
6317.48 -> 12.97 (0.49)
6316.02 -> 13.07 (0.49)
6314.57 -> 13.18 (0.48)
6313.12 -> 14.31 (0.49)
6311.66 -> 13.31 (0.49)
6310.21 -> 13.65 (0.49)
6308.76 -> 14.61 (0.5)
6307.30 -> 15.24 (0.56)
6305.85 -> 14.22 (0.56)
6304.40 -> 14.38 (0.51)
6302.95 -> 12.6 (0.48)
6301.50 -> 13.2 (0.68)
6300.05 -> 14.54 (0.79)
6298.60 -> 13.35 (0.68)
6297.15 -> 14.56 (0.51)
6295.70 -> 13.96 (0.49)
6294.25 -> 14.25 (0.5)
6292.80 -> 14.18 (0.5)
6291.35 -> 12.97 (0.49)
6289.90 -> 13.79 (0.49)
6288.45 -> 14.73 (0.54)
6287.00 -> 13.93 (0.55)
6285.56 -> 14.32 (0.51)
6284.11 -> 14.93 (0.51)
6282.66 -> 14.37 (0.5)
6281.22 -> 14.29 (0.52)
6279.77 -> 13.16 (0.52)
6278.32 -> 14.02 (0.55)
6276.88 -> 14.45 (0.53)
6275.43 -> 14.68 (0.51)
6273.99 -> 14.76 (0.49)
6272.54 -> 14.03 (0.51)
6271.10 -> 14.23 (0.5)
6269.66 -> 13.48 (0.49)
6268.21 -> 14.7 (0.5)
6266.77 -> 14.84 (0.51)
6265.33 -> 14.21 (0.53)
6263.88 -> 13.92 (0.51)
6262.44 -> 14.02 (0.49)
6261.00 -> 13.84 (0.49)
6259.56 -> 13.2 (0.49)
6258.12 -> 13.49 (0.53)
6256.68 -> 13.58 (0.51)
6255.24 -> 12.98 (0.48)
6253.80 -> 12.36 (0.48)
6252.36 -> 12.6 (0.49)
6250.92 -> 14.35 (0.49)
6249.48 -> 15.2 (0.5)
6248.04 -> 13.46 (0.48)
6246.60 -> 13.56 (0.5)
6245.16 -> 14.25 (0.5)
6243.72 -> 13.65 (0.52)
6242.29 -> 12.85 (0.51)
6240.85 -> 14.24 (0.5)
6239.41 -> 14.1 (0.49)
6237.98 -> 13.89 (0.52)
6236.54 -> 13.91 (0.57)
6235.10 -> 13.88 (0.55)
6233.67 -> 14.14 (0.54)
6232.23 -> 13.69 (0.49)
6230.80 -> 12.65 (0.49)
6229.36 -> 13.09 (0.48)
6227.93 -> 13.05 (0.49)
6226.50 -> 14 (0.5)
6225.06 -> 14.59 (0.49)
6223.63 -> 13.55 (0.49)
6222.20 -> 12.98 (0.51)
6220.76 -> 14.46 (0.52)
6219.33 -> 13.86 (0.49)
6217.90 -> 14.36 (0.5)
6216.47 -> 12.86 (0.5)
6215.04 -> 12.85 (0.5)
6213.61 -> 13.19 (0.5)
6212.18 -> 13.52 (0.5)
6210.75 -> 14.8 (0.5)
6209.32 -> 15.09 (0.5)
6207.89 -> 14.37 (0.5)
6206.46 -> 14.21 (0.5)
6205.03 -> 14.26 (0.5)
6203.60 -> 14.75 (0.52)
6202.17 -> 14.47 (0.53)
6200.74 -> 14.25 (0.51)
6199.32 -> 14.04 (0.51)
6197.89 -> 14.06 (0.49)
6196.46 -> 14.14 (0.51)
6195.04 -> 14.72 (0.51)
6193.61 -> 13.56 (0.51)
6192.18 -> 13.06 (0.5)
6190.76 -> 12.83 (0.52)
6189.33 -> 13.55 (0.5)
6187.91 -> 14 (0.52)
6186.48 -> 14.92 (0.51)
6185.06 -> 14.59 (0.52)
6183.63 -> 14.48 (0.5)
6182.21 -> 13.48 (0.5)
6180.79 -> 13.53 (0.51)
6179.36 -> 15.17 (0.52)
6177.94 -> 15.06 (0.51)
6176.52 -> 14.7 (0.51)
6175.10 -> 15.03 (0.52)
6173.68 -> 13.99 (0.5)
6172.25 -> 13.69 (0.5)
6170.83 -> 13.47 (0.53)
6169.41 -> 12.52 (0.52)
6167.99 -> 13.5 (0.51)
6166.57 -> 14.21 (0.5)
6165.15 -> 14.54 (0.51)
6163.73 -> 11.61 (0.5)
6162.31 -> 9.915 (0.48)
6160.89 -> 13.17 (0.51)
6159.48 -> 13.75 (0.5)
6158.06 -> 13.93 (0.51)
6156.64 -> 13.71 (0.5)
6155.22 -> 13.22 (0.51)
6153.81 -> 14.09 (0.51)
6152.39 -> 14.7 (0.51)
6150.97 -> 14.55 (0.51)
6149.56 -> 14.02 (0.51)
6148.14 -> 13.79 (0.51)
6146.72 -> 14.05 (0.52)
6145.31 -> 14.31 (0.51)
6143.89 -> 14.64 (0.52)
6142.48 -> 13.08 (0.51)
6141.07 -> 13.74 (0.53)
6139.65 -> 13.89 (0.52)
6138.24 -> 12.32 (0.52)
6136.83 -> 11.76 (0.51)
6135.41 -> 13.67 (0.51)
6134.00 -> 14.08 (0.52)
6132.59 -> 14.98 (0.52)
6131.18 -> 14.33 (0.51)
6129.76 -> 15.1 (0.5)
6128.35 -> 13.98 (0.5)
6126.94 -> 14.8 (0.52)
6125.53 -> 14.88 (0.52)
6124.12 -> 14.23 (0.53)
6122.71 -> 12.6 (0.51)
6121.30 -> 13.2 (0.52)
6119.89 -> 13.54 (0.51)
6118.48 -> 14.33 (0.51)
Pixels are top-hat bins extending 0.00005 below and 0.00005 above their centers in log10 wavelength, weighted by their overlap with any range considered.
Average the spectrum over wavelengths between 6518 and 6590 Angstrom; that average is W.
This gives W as 13.2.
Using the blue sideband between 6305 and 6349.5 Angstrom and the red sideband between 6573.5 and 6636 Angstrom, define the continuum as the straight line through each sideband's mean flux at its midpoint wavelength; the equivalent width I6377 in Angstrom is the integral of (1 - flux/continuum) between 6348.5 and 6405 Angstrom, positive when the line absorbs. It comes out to -1.0 Angstrom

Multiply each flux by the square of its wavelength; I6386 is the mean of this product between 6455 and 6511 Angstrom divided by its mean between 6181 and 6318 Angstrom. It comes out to 1.04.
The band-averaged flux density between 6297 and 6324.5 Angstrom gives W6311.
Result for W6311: 13.7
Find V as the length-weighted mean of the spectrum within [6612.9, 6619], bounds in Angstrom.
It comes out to 13.6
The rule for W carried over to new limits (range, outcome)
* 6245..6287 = 14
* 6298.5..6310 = 14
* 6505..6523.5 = 13.8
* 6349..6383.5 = 13.9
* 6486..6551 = 13.5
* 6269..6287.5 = 14.2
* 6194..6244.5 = 13.9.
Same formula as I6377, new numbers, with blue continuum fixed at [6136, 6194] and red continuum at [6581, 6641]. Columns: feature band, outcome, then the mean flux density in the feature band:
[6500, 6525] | -0.4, 13.7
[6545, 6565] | 1.5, 12.5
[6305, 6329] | -0.3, 13.8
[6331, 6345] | 0.2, 13.4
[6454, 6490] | 0.1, 13.5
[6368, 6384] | -0.5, 14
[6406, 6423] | 0.2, 13.4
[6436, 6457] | -0.2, 13.7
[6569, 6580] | 0.2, 13.2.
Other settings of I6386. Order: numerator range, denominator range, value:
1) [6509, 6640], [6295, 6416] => 1.04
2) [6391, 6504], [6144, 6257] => 1.05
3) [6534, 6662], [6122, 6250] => 1.09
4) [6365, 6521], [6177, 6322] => 1.04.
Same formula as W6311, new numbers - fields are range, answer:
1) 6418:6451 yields 13.7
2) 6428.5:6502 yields 13.4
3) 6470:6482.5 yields 13.3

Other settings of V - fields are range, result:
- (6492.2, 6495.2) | 12.5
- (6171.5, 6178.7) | 14.5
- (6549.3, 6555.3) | 13.1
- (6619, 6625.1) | 13.5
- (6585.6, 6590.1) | 13.2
